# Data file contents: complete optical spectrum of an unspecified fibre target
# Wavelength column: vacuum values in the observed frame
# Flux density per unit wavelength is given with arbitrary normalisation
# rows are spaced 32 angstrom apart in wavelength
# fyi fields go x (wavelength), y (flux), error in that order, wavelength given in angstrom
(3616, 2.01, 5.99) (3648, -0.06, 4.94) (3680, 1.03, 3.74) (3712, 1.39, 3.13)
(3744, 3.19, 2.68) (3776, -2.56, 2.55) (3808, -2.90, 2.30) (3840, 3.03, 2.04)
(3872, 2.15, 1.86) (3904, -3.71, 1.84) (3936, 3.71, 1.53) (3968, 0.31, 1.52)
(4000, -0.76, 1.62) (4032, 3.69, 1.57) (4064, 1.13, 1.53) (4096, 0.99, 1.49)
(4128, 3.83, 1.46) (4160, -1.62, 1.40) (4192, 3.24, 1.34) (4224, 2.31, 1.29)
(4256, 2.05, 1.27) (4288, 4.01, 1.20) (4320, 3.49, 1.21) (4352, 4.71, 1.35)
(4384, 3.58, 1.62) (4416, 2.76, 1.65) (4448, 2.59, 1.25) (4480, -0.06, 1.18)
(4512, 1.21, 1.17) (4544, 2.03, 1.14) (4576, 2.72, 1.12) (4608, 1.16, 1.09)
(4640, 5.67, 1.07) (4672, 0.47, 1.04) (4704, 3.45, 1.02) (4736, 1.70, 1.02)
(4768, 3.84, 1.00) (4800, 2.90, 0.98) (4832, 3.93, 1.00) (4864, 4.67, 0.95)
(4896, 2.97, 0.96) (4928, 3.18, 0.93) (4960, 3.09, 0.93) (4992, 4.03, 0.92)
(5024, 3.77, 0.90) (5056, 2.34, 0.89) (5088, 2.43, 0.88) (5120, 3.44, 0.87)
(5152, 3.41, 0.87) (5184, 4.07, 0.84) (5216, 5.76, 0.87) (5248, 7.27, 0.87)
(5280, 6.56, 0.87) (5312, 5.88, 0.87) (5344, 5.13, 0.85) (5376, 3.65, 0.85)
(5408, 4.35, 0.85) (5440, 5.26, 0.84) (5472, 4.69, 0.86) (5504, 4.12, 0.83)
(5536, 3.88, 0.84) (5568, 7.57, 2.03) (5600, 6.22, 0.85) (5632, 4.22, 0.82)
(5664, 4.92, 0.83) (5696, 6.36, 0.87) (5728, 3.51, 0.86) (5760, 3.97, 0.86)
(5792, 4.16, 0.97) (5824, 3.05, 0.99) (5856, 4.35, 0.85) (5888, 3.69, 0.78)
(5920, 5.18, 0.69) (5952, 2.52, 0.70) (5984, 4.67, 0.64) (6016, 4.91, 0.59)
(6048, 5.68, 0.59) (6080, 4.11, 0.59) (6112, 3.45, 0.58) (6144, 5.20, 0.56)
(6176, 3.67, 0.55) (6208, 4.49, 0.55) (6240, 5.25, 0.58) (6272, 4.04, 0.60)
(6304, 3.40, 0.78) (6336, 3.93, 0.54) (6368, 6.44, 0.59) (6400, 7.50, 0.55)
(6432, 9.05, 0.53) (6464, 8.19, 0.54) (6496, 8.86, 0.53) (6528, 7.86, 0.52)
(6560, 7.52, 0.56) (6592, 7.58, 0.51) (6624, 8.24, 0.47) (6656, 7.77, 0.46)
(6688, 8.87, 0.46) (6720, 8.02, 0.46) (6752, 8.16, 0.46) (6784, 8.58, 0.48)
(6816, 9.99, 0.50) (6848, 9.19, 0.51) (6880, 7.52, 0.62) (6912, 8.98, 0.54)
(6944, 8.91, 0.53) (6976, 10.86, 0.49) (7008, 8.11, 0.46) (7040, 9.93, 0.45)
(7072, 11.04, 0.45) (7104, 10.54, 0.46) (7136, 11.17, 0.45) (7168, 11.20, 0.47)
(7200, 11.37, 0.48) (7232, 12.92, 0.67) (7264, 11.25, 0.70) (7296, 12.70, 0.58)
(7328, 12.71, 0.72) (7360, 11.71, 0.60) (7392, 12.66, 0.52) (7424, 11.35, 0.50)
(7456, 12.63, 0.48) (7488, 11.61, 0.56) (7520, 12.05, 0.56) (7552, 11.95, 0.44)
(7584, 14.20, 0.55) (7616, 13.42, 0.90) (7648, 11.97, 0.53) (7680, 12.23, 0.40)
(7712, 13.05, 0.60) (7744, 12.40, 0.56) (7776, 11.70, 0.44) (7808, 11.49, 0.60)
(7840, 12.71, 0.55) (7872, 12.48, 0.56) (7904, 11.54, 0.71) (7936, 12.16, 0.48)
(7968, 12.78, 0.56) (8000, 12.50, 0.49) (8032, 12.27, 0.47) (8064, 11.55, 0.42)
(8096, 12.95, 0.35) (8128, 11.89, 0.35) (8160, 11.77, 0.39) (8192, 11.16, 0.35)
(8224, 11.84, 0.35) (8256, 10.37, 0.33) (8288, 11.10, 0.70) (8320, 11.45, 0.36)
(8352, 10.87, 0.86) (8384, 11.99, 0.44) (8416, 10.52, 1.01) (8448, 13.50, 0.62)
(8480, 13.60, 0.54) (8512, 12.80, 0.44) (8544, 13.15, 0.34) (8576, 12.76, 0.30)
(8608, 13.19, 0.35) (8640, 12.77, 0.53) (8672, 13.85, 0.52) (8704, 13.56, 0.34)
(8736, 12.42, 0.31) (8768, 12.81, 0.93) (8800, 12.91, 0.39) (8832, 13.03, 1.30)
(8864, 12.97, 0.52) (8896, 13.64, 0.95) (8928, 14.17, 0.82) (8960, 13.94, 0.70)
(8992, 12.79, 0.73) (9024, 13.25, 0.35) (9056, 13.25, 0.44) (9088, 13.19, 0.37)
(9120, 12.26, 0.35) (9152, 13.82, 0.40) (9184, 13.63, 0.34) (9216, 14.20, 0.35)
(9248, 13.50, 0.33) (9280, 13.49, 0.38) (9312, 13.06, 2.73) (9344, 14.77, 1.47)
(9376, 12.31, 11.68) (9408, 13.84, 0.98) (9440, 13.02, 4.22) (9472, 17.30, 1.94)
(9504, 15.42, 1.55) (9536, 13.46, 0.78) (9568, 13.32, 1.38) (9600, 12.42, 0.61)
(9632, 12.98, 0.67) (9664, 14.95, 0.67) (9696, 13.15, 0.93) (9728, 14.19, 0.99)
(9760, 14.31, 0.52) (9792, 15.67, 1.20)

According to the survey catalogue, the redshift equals 0.60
